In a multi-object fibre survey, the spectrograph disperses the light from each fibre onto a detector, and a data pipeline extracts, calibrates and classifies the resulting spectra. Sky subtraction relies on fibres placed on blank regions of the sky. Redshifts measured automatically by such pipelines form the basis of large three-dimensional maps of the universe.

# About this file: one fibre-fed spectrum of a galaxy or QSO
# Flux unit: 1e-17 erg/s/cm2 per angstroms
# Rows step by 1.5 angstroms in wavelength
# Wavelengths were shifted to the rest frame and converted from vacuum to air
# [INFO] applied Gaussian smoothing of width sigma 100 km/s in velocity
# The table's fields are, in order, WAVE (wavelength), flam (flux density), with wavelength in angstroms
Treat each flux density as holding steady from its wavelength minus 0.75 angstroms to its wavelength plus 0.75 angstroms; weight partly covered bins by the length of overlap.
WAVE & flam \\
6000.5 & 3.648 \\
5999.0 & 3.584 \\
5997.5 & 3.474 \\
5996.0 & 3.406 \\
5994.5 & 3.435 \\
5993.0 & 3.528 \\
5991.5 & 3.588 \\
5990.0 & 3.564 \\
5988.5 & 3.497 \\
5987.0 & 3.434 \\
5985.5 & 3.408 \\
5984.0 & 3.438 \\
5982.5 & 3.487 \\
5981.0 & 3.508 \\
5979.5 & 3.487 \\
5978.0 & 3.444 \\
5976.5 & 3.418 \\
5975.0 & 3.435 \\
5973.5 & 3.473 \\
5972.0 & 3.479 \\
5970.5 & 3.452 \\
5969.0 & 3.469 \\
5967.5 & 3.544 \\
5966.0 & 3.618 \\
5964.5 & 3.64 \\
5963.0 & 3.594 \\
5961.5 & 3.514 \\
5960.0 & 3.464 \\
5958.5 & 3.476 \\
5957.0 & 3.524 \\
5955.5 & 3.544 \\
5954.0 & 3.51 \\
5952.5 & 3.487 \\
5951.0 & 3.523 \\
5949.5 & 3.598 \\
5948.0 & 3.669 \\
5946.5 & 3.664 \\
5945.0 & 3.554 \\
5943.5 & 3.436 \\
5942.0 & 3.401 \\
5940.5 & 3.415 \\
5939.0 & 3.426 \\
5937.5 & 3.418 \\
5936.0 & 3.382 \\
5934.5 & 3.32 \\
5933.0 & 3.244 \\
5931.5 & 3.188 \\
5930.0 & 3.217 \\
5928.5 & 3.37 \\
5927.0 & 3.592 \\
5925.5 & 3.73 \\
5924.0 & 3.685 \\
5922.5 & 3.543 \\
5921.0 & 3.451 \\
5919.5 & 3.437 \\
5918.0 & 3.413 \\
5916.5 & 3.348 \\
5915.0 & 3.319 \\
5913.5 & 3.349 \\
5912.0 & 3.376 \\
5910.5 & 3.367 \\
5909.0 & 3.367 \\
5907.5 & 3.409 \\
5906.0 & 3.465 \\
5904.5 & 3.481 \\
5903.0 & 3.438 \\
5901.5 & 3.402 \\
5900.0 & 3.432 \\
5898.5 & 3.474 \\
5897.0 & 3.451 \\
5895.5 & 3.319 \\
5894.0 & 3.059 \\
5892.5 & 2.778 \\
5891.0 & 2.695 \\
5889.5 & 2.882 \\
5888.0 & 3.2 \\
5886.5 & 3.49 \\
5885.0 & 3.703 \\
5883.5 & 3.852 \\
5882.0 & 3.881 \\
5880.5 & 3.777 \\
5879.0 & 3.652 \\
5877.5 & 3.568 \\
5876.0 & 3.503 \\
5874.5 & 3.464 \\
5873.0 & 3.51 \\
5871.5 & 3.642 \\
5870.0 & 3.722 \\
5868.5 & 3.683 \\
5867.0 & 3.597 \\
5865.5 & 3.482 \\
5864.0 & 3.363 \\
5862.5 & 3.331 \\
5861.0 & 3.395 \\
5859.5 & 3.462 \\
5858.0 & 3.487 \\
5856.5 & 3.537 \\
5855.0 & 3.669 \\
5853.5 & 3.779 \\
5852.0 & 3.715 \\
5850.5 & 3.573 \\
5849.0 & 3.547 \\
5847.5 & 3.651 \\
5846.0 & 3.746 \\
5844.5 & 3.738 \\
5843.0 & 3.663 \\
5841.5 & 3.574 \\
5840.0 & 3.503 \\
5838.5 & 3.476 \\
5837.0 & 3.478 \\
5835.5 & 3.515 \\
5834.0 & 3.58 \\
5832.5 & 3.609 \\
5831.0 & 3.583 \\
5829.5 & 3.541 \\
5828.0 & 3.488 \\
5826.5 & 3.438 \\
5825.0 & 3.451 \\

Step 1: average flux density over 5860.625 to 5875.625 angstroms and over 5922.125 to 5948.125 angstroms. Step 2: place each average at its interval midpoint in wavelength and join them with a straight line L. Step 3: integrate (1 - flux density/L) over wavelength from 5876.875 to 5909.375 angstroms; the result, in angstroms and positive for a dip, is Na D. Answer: 0.9 angstroms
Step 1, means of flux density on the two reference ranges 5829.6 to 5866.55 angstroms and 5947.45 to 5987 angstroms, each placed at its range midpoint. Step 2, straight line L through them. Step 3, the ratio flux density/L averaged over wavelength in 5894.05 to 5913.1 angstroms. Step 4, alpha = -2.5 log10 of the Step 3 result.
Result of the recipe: 0.04 mag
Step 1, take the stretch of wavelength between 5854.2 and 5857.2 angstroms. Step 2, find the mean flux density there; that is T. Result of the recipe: 3.61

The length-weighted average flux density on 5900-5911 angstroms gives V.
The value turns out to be 3.42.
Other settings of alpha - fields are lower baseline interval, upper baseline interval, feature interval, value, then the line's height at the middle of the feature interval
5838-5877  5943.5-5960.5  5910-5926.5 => 0.03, 3.55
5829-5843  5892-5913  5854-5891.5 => -0.02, 3.44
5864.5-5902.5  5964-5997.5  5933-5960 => 0.00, 3.47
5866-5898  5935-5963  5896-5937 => 0.02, 3.48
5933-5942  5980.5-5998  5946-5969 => -0.04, 3.42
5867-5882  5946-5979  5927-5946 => 0.06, 3.55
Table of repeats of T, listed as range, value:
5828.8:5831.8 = 3.56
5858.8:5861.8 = 3.43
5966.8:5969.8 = 3.5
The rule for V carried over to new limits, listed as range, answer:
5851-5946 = 3.45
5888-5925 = 3.33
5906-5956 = 3.45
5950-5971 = 3.53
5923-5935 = 3.42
